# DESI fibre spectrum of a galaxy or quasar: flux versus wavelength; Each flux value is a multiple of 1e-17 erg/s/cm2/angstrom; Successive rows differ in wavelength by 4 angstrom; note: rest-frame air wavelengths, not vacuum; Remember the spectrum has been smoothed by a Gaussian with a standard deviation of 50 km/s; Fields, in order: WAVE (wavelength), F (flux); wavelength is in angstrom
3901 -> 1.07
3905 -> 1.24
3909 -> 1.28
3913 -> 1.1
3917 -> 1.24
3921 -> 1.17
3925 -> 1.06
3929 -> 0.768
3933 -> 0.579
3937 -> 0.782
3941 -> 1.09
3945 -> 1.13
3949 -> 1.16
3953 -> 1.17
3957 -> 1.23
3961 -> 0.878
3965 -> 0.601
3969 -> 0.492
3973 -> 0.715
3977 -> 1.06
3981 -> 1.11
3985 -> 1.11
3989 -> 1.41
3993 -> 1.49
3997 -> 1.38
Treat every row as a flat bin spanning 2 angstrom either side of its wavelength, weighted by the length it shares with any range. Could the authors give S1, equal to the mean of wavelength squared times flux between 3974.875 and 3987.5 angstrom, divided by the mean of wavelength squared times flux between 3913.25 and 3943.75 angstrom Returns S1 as 1.17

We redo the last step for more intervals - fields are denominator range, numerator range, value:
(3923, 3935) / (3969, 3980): 1.07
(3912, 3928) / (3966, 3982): 0.74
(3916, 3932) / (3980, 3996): 1.32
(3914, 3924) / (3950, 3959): 1.03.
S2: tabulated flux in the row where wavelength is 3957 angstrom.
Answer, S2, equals 1.23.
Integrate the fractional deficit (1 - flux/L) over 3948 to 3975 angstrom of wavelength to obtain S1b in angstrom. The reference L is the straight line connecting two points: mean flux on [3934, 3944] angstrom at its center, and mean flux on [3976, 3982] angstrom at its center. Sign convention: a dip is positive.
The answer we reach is 3.2 angstrom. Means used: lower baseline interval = 0.92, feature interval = 0.882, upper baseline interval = 1.08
